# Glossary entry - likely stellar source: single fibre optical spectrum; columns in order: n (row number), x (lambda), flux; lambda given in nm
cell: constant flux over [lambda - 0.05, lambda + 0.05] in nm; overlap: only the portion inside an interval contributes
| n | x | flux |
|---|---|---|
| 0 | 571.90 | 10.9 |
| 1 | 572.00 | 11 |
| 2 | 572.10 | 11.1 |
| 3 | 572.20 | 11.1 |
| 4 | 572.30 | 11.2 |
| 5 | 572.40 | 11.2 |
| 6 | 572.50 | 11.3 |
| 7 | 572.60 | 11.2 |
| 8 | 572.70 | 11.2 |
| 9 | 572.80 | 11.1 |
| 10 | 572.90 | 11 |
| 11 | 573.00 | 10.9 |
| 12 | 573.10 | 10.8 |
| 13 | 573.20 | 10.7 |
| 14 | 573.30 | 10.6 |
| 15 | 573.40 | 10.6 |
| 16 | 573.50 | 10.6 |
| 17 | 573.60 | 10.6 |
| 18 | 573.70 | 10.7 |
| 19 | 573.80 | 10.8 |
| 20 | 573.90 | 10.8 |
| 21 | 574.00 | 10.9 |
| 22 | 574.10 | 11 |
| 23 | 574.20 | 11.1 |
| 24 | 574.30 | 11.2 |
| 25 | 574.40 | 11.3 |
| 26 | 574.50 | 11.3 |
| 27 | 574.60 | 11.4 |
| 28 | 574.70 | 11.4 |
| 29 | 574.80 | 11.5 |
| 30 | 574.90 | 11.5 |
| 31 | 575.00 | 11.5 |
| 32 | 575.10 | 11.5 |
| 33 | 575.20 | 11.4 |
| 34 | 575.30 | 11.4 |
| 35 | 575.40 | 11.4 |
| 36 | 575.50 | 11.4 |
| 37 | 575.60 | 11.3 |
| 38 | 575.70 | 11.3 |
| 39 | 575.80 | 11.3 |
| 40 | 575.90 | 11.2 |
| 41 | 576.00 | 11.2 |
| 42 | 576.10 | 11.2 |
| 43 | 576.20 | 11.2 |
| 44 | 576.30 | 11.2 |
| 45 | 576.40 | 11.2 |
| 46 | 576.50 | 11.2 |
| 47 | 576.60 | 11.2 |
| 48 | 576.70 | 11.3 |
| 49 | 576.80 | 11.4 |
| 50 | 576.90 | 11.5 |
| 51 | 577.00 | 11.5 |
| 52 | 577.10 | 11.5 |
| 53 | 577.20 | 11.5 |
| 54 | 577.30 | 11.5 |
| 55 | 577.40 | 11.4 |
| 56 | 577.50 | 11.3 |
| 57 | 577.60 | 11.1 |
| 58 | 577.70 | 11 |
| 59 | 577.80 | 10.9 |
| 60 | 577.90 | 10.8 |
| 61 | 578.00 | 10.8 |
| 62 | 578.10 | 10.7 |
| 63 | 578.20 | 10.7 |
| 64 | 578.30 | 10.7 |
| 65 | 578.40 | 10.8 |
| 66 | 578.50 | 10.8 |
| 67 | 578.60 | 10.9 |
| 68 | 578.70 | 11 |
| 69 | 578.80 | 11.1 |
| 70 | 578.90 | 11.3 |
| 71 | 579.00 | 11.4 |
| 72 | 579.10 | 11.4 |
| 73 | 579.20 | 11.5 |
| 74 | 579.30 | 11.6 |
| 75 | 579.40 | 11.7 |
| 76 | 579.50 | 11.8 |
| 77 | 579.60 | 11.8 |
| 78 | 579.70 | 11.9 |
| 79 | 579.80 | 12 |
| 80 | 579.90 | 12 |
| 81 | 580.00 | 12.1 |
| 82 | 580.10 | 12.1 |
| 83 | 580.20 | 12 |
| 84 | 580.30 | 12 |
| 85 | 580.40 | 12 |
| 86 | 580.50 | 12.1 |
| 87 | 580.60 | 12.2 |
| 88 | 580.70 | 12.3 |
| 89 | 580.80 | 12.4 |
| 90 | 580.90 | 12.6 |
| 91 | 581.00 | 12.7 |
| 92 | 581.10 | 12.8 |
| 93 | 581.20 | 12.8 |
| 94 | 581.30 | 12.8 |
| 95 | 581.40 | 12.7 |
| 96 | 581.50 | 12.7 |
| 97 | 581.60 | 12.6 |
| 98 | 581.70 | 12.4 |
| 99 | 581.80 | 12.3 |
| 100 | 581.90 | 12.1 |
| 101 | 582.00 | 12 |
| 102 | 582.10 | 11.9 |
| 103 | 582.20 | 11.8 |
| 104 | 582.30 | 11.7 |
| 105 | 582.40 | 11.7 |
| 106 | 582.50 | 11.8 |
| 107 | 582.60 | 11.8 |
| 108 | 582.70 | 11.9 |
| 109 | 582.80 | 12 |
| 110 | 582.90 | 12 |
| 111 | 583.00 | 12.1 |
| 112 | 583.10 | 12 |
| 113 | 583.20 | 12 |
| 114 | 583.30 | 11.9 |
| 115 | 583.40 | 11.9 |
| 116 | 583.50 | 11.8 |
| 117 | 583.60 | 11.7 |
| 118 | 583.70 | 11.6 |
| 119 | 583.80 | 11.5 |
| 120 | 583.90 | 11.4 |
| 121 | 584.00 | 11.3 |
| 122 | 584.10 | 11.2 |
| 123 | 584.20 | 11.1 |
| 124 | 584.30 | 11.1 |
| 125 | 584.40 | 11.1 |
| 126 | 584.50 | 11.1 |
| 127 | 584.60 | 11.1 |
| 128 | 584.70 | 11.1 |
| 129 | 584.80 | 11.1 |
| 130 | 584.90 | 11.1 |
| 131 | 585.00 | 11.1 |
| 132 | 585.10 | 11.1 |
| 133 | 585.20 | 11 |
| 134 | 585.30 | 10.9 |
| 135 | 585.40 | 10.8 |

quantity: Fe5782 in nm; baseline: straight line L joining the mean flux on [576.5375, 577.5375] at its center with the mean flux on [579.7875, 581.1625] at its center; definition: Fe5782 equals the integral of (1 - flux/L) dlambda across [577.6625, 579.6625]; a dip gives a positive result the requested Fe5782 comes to 0.11 nm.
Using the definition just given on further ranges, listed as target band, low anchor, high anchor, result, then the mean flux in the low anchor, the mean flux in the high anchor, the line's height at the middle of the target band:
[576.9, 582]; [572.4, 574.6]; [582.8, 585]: -0.208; 11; 11.5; 11.3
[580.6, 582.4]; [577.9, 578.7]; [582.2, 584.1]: -0.147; 10.8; 11.8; 11.4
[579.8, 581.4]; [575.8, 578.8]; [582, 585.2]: -0.138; 11.1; 11.5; 11.3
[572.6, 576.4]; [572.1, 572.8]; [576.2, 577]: 0.039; 11.2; 11.3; 11.2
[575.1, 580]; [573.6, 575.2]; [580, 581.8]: 0.198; 11.2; 12.4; 11.8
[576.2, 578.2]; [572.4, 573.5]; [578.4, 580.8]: 0.039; 10.9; 11.7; 11.4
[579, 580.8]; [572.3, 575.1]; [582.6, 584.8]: -0.086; 11.1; 11.6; 11.4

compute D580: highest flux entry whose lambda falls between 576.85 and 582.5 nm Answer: 12.8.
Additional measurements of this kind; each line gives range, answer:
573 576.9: 11.5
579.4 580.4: 12.1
